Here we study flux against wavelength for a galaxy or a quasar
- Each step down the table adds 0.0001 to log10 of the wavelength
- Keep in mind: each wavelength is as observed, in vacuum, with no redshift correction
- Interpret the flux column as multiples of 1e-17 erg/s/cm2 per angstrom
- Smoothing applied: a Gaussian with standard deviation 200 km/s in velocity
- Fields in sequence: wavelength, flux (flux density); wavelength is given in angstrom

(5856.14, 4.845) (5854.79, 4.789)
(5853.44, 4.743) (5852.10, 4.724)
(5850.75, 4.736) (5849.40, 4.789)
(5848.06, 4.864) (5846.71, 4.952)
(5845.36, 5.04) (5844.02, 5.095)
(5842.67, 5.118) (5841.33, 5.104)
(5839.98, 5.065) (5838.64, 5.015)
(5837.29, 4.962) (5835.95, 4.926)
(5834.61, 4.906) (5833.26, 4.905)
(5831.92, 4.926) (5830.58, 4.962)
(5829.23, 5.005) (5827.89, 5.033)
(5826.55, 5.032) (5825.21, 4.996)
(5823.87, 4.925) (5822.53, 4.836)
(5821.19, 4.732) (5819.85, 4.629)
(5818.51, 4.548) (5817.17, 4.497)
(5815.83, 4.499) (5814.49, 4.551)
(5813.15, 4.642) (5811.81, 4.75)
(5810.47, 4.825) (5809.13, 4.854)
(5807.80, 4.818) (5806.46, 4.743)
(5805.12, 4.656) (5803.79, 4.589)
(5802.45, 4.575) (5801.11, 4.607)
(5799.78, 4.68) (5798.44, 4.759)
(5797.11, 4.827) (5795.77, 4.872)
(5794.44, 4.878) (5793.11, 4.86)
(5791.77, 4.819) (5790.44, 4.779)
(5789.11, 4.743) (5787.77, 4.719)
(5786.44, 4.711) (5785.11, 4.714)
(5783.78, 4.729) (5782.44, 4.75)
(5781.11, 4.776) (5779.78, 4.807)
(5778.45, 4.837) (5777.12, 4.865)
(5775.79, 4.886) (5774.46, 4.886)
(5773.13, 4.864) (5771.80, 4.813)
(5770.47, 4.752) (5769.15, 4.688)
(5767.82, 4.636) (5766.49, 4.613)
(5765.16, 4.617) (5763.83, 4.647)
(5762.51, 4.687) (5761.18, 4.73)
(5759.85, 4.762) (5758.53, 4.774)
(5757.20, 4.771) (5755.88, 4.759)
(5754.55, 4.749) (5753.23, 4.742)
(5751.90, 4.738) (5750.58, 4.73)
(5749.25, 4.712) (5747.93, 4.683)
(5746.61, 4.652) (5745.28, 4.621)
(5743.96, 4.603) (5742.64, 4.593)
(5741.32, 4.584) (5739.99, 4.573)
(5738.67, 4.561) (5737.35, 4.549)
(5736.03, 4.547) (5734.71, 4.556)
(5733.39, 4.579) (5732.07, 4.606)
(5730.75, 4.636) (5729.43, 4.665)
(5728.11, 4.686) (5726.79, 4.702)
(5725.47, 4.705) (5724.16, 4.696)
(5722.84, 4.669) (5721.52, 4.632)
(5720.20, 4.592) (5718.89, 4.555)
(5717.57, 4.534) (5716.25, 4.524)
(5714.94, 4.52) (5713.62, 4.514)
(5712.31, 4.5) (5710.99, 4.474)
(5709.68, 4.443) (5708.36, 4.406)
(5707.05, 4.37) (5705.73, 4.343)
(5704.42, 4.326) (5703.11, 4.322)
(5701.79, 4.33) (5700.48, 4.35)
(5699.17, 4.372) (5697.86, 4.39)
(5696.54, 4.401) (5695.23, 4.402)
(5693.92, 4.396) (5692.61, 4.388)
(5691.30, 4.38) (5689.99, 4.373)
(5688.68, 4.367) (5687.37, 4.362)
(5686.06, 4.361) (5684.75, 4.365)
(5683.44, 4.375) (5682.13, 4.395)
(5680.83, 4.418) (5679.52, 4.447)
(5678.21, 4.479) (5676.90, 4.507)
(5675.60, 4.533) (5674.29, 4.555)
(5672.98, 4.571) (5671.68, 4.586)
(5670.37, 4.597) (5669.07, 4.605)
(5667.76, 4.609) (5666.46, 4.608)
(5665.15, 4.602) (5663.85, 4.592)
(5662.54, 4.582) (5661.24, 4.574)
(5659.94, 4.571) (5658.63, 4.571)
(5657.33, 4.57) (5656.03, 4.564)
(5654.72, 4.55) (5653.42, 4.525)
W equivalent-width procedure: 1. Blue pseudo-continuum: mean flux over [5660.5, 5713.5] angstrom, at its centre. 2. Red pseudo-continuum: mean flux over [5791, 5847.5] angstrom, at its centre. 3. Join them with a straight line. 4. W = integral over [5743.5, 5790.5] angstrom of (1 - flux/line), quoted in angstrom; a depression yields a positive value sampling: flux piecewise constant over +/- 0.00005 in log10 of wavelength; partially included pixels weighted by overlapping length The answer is -0.55 angstrom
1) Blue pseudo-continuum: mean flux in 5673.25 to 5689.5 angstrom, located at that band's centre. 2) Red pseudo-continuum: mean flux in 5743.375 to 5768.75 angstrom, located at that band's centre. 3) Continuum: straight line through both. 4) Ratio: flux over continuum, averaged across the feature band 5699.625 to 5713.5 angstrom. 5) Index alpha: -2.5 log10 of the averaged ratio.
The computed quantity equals 0.03 mag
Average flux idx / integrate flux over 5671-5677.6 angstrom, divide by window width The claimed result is 4.55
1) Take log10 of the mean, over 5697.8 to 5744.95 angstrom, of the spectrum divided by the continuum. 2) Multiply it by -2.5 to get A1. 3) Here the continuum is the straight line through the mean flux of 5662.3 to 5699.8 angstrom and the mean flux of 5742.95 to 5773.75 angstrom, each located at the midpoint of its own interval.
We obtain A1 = 0.01 mag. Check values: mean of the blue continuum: 4.47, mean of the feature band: 4.53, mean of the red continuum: 4.71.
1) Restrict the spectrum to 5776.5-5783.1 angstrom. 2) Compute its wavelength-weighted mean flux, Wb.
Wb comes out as 4.81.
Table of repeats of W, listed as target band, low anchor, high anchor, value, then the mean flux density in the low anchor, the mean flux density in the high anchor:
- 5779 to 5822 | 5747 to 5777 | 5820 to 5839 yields 1.16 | 4.74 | 4.93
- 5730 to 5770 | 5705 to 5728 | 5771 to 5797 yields 0.14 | 4.54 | 4.8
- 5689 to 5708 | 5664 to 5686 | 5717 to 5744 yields 0.78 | 4.51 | 4.61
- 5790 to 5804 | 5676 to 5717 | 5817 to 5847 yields 0.12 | 4.41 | 4.93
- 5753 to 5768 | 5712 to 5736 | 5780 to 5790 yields -0.08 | 4.6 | 4.74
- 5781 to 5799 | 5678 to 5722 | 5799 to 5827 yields -0.50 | 4.42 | 4.71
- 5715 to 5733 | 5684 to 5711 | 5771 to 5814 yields -0.57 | 4.37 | 4.77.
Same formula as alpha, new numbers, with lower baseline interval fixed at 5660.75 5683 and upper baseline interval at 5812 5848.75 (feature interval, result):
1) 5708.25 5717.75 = 0.03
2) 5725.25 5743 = 0.02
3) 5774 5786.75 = -0.01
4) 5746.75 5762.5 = 0.00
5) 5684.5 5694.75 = 0.05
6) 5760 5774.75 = 0.01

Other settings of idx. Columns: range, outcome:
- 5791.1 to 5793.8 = 4.84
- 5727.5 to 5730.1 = 4.67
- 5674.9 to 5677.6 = 4.52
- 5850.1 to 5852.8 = 4.74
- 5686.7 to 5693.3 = 4.37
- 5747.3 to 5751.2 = 4.71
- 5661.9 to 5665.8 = 4.59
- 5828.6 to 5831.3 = 4.97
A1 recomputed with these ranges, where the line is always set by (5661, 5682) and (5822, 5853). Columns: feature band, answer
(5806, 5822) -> 0.05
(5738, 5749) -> 0.03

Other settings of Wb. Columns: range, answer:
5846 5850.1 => 4.86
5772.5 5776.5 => 4.88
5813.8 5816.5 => 4.52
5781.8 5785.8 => 4.73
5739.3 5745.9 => 4.59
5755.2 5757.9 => 4.76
